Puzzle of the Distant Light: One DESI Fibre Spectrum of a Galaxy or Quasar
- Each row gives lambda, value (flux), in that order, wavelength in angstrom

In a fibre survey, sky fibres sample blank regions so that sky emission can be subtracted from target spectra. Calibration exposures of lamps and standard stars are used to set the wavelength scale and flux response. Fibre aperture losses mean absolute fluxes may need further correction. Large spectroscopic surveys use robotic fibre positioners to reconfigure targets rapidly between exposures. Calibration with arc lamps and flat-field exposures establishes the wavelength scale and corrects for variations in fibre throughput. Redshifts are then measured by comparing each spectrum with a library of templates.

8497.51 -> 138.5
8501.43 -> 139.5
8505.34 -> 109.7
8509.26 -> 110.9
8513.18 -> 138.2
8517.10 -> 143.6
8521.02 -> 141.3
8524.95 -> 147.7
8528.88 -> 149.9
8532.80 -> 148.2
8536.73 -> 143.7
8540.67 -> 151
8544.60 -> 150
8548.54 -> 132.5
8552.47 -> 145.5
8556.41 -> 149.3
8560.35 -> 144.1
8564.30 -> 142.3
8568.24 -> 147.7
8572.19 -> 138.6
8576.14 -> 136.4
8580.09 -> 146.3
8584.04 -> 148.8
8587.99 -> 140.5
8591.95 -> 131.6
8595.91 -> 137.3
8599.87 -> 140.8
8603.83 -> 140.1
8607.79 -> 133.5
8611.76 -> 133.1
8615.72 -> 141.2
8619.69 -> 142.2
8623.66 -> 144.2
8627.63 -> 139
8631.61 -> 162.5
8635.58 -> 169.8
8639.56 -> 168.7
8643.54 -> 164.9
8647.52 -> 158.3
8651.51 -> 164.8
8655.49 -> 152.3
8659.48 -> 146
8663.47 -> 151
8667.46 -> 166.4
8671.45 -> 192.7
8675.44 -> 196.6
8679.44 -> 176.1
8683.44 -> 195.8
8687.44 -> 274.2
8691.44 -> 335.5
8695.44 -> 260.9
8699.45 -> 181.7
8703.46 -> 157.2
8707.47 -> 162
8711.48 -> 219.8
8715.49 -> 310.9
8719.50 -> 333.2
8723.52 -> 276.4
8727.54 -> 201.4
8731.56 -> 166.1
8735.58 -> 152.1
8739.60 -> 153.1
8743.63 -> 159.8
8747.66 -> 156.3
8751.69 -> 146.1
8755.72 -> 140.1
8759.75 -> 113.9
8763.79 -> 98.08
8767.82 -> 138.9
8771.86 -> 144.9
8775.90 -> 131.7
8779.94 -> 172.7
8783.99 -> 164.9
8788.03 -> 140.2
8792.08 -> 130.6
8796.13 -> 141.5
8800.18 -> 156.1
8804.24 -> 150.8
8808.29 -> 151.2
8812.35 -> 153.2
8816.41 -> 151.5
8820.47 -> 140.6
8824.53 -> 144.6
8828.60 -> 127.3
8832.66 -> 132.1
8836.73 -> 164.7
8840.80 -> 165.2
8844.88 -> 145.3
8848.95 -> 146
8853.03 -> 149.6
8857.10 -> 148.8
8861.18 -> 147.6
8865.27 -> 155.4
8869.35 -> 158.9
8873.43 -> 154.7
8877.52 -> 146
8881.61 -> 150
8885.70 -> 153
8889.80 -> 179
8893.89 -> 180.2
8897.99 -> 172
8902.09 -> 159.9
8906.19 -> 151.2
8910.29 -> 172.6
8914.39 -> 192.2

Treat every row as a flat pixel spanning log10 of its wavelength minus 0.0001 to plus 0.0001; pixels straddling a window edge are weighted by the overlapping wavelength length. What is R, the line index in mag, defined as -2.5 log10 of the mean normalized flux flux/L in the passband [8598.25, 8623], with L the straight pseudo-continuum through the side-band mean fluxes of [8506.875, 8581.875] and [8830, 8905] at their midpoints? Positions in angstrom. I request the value 0.05 mag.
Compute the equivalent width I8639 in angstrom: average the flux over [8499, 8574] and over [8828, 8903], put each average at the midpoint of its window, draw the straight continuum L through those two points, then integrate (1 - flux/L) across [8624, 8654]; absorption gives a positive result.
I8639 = -3.08 angstrom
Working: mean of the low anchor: 141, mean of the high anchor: 155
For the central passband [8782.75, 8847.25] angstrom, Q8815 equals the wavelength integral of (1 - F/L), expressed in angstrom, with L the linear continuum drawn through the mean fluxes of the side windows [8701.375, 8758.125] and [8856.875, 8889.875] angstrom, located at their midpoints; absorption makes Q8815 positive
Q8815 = 8.67 angstrom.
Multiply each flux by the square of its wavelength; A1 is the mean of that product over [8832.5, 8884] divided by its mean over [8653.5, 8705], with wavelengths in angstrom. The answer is 0.8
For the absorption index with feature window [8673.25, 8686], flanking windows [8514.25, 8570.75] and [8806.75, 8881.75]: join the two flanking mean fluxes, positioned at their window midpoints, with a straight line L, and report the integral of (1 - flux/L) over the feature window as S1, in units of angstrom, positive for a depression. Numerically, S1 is -4.0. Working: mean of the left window 145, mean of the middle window 193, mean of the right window 149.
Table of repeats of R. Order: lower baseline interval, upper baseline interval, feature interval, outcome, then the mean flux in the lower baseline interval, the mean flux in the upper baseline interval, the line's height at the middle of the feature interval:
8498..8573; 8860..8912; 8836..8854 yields 0.030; 141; 160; 158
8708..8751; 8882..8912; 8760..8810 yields 0.338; 209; 166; 195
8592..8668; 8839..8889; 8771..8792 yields 0.014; 150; 152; 151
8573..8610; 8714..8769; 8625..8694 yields -0.155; 139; 181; 158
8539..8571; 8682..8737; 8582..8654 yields 0.216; 145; 232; 180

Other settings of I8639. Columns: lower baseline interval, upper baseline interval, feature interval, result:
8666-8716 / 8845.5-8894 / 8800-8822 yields 3.1 angstrom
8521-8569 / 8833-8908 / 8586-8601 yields 1.0 angstrom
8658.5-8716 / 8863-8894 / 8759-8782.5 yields 6.4 angstrom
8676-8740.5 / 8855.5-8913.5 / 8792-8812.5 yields 4.4 angstrom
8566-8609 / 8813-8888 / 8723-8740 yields -4.8 angstrom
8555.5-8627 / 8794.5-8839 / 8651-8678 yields -4.7 angstrom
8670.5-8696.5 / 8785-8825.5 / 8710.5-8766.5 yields 3.1 angstrom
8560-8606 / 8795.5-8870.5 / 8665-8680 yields -4.0 angstrom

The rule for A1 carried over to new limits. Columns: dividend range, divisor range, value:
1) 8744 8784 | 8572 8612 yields 1.05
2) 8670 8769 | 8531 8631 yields 1.42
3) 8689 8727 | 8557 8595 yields 1.80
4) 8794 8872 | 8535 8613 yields 1.12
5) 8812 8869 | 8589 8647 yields 1.06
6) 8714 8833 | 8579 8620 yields 1.21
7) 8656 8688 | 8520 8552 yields 1.29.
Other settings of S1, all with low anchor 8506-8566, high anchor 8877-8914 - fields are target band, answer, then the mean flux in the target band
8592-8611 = 1.2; 137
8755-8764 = 2.2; 118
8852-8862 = 0.8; 149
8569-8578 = 0.3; 139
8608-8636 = 0.4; 145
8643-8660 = -1.0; 158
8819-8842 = 2.2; 145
